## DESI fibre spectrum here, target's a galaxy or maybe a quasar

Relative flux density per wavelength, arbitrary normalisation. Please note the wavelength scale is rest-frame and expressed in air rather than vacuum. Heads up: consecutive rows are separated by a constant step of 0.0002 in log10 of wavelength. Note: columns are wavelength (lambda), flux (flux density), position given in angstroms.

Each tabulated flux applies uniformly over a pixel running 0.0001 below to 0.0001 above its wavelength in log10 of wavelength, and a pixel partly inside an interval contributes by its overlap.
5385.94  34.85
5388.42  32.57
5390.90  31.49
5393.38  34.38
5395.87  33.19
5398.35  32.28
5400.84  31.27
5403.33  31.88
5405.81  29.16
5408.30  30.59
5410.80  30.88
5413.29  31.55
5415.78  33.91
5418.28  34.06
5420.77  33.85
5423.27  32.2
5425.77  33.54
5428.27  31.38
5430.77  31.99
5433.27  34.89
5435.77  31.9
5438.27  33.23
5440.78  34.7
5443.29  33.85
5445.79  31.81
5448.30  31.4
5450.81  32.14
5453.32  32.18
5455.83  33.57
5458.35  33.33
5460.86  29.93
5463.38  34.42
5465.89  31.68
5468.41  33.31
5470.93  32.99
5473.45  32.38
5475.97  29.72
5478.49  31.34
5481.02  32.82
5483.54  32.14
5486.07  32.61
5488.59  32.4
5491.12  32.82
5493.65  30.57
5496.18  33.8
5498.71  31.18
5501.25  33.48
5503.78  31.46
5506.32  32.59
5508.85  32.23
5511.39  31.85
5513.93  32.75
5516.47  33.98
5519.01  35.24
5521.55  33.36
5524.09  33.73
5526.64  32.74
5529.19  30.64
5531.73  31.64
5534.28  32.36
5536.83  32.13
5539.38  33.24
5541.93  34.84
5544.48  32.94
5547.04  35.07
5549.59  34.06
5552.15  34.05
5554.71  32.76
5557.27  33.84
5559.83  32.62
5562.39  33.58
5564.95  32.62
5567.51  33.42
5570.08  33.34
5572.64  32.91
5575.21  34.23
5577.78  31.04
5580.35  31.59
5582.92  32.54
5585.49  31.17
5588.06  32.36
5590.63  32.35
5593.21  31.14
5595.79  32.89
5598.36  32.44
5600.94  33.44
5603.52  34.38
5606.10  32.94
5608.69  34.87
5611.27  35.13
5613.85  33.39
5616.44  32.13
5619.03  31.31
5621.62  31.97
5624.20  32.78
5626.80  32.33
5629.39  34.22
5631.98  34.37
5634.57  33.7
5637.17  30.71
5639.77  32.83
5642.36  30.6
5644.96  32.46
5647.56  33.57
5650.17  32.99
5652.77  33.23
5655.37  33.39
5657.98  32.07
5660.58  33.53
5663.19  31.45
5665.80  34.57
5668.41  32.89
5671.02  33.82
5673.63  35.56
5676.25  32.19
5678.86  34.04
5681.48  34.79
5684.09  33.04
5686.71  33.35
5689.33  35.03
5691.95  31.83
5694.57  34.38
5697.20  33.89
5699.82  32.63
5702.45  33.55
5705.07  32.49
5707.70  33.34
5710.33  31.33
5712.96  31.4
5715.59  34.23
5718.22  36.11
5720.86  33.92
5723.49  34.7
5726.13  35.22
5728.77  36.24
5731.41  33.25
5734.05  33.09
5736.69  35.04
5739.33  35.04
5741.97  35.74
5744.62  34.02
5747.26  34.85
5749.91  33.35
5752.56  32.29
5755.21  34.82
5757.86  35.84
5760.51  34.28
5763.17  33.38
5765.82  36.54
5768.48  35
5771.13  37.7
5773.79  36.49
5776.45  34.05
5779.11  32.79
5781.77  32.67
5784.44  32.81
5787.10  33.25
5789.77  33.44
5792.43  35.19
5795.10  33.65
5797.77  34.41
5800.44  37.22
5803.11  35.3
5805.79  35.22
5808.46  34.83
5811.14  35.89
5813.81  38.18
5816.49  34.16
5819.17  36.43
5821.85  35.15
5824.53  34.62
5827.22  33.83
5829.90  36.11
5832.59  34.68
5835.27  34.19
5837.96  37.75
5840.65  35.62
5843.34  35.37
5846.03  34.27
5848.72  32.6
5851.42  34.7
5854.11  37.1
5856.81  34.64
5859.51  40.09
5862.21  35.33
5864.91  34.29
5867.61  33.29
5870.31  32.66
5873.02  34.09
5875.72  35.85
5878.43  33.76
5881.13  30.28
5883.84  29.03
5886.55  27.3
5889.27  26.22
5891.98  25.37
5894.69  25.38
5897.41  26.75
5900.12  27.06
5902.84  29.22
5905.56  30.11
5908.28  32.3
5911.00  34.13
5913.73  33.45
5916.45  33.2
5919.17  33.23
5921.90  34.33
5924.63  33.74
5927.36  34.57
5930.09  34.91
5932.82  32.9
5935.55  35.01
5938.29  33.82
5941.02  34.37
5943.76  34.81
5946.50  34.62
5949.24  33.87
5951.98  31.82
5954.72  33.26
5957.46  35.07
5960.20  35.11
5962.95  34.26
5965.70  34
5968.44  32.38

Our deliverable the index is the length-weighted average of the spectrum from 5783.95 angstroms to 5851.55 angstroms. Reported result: 35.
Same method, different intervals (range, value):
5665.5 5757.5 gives 33.9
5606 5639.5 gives 33.1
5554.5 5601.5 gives 32.6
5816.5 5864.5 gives 35.4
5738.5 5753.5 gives 34.2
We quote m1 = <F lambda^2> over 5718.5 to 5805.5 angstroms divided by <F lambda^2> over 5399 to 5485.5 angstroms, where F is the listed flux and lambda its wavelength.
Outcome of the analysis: 1.2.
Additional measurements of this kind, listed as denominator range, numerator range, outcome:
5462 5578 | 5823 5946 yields 1.14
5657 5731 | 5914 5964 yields 1.10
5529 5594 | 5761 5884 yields 1.16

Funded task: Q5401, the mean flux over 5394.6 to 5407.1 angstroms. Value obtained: 31.6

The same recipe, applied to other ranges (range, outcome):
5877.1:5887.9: 30.1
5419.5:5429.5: 32.7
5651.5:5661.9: 33.1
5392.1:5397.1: 33.8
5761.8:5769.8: 34.9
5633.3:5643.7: 32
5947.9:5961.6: 33.8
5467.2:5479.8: 31.9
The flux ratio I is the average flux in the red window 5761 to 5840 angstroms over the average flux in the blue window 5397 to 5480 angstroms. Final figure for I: 1.08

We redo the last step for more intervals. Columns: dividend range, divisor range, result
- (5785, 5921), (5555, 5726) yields 1.01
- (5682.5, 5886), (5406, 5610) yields 1.05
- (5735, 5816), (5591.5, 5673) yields 1.05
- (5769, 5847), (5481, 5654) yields 1.07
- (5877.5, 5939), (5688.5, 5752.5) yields 0.92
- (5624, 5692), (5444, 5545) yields 1.02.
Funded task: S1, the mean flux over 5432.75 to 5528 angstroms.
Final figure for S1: 32.6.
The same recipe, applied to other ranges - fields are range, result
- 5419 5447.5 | 33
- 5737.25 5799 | 34.4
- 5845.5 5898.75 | 32.1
